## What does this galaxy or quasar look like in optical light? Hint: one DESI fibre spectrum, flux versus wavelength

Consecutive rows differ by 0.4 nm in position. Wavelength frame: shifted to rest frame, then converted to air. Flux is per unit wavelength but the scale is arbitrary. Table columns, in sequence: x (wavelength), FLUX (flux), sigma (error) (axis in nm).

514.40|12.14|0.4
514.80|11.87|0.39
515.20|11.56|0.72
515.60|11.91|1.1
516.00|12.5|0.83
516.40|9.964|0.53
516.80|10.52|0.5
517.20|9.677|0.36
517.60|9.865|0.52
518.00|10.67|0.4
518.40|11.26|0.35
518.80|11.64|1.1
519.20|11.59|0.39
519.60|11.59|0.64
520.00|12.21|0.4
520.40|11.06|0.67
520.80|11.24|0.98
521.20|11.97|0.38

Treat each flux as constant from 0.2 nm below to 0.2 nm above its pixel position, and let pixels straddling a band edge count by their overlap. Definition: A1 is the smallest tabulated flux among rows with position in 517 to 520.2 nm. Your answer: 9.677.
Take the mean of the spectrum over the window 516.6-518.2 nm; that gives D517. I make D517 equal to 10.2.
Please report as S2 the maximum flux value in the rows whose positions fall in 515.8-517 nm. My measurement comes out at 12.5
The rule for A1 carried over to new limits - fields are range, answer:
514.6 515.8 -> 11.56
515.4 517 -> 9.964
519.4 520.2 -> 11.59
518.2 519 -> 11.26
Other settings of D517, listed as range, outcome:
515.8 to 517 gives 11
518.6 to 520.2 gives 11.8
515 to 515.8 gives 11.7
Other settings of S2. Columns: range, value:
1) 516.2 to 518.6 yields 11.26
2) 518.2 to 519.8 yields 11.64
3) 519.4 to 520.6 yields 12.21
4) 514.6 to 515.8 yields 11.91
